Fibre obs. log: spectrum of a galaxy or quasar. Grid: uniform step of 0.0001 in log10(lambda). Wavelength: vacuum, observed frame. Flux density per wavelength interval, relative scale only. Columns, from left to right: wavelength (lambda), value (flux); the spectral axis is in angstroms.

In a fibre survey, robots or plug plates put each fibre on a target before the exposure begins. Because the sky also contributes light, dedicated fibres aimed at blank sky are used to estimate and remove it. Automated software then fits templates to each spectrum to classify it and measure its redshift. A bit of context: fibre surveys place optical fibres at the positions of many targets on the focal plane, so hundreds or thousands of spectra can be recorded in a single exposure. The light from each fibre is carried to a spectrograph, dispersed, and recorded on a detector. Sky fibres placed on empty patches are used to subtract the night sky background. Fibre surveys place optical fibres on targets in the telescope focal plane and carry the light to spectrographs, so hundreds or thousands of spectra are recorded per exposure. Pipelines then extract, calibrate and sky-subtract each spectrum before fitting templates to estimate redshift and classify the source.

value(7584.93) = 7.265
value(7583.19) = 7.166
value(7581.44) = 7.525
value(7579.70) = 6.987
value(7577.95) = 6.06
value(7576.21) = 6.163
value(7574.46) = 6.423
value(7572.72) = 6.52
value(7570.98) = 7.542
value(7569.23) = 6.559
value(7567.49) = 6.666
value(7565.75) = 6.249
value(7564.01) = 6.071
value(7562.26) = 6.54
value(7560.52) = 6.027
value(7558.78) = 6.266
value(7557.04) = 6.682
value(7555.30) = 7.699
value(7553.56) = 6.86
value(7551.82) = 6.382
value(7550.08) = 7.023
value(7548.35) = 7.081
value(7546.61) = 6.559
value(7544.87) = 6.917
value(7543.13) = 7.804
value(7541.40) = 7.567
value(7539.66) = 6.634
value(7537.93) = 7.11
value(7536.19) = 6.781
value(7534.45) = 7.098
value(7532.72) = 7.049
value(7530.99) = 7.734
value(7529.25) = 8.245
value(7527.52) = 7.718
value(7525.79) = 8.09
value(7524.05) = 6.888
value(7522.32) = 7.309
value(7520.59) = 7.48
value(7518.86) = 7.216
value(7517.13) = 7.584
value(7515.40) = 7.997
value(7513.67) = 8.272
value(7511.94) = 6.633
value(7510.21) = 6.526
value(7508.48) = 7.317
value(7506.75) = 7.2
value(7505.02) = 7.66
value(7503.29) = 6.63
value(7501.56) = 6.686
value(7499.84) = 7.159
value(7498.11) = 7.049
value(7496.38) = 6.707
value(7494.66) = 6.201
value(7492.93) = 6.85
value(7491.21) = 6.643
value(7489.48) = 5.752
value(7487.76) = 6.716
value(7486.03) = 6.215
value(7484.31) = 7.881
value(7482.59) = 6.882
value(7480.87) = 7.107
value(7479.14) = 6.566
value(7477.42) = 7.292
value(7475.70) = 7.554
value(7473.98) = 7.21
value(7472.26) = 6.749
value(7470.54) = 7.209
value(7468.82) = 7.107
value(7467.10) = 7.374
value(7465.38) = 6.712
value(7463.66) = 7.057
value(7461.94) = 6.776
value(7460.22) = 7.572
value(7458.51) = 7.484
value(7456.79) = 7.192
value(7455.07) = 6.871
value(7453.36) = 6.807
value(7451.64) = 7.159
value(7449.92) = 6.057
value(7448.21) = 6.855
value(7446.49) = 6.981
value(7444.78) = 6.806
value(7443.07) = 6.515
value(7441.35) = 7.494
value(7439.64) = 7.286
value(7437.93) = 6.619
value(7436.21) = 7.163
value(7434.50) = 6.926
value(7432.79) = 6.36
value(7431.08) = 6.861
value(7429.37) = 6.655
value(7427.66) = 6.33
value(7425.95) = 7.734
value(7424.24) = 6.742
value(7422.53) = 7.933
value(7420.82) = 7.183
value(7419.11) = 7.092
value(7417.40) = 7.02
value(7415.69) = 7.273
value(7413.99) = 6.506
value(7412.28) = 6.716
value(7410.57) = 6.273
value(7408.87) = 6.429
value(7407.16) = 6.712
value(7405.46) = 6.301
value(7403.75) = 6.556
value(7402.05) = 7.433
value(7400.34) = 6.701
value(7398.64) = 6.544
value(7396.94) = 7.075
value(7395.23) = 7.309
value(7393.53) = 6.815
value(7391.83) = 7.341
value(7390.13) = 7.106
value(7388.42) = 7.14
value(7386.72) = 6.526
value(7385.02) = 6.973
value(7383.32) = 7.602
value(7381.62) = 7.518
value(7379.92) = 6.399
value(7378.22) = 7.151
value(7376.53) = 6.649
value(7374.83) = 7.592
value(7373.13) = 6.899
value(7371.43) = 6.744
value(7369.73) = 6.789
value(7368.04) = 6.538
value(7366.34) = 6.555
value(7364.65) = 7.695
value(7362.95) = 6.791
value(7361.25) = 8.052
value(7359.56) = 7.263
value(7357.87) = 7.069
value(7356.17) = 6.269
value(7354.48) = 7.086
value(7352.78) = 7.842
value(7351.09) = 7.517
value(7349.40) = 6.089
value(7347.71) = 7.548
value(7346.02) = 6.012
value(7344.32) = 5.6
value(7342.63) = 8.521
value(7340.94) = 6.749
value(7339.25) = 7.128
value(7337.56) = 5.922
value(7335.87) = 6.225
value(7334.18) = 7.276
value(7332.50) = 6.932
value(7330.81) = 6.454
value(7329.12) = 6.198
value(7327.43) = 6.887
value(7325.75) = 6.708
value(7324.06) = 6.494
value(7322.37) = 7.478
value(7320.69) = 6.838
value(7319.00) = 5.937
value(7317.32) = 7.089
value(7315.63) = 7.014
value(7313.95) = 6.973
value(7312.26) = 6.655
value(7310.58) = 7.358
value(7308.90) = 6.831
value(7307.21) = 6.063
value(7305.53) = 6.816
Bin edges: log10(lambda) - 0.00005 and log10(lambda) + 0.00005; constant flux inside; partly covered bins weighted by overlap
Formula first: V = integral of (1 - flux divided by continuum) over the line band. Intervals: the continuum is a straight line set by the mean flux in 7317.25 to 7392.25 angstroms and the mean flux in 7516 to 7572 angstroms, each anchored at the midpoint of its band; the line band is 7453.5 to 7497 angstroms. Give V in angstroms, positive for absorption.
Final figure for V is 0.32 angstroms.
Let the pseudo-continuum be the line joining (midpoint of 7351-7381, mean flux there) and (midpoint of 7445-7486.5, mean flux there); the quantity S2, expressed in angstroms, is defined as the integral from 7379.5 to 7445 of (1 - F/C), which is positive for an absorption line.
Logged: 1.0 angstroms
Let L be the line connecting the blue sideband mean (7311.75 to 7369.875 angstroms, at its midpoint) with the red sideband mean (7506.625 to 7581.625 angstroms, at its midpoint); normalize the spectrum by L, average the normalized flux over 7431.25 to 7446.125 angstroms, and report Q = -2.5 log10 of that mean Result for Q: 0.01 mag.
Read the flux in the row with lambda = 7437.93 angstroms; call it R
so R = 6.619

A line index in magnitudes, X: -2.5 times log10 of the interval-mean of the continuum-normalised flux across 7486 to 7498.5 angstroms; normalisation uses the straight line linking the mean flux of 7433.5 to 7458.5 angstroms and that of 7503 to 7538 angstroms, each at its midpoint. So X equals 0.11 mag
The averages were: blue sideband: 6.92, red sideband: 7.38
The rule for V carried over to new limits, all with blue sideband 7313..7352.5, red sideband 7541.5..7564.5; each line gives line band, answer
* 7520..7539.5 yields -1.7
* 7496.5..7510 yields -0.5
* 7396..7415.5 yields 0.3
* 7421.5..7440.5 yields -0.5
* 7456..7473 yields -0.8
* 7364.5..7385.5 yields -0.6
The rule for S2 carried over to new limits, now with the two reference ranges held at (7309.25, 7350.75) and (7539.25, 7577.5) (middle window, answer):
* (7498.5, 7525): -2.0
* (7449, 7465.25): -0.6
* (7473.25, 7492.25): -0.4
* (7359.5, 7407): -1.7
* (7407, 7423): -0.3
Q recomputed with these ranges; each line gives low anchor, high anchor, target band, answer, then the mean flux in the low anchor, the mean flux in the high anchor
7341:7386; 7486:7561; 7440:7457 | 0.03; 7.02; 7.06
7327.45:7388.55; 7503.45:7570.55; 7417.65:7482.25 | 0.00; 6.92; 7.09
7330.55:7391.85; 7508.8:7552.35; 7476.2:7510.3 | 0.05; 6.96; 7.28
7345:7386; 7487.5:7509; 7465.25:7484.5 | -0.04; 7.02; 6.81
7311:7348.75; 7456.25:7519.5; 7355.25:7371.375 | -0.03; 6.76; 7.05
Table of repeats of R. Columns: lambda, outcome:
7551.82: 6.382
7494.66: 6.201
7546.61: 6.559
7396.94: 7.075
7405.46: 6.301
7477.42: 7.292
